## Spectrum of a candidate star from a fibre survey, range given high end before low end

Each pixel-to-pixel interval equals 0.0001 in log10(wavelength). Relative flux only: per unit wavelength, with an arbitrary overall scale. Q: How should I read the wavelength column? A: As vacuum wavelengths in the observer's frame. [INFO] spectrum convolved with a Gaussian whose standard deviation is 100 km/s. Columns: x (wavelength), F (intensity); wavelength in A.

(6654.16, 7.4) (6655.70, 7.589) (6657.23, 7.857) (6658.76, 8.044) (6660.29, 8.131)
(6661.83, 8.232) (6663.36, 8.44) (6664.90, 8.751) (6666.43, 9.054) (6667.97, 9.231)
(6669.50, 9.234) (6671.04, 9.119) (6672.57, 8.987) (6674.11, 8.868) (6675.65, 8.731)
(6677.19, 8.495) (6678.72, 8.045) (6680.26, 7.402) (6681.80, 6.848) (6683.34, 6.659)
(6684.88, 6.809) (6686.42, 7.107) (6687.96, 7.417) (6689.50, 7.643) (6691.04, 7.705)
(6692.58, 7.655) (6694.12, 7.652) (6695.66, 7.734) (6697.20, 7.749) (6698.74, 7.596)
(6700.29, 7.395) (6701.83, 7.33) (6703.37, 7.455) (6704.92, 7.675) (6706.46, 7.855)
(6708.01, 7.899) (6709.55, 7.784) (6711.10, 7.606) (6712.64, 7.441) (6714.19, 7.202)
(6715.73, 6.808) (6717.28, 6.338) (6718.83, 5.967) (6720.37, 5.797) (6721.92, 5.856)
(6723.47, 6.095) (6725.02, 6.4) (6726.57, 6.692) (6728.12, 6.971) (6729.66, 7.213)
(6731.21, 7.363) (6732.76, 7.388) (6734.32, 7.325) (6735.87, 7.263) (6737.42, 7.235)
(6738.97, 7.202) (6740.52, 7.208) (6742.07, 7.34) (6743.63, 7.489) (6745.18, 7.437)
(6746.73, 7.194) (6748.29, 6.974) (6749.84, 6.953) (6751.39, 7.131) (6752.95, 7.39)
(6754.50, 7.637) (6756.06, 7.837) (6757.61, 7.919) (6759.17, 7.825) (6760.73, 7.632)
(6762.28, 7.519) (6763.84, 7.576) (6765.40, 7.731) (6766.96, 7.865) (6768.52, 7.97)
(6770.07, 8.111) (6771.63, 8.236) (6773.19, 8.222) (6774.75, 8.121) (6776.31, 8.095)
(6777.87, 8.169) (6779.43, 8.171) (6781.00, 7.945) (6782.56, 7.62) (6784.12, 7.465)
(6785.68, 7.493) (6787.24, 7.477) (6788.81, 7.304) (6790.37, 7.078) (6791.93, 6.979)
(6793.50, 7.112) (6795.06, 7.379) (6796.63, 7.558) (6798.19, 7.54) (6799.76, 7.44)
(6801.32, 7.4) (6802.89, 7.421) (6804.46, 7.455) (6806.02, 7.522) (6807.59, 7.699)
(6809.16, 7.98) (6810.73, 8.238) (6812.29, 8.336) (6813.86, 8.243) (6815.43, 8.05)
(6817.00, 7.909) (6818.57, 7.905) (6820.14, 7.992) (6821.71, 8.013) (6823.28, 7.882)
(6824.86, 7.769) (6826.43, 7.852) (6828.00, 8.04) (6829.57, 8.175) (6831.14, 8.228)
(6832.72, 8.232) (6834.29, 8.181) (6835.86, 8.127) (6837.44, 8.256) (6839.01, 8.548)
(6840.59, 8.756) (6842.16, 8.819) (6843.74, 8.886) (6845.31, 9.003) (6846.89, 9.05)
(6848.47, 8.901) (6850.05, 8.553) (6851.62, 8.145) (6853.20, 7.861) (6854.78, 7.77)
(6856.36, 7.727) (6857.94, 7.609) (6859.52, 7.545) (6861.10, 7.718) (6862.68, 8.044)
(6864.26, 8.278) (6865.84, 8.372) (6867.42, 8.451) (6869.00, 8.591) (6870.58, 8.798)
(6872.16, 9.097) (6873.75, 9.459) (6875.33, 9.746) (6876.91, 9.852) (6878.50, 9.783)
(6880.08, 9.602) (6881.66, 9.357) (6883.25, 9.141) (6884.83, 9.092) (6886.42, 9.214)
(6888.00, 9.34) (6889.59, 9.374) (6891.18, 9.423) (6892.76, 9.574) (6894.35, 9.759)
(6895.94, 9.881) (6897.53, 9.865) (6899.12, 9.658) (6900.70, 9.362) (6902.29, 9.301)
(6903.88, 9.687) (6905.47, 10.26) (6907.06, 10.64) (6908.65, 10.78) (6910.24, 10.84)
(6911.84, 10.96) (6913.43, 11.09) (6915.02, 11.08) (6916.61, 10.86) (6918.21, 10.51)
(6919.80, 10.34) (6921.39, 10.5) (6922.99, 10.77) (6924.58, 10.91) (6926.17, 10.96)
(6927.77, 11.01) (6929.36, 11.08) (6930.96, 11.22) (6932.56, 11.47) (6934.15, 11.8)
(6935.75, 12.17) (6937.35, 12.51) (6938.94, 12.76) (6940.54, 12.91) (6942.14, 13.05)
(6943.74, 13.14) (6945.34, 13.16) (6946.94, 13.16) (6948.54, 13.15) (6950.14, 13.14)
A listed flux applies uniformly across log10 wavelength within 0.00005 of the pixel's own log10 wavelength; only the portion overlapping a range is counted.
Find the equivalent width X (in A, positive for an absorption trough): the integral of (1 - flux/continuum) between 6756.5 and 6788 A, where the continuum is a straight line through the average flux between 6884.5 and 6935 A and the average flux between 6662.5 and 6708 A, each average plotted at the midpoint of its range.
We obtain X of 3.6 A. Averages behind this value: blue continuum 7.95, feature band 7.86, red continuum 10.3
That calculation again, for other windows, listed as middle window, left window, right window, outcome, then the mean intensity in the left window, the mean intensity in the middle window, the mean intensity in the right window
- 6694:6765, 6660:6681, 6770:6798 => 7.8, 8.63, 7.25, 7.68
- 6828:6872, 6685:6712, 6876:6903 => 3.8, 7.58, 8.33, 9.51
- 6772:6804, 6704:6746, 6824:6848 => 0.9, 7.07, 7.6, 8.4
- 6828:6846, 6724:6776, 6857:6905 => 0.2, 7.47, 8.46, 9.1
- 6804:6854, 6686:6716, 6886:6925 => 5.3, 7.55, 8.21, 10.2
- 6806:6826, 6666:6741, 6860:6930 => 1.9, 7.47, 7.98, 9.77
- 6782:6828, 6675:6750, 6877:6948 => 6.2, 7.25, 7.67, 10.7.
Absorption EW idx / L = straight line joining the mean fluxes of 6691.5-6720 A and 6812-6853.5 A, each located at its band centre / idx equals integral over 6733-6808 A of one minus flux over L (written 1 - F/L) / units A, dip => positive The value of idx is 2.7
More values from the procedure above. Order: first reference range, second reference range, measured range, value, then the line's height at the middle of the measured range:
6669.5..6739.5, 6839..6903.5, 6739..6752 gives 0.9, 7.77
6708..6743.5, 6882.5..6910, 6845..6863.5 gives 1.8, 9.02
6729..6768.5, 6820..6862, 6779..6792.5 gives 0.4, 7.75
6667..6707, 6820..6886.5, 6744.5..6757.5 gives 1.2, 8.12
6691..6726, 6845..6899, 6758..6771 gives -0.1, 7.75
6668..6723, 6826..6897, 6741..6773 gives 1.6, 7.99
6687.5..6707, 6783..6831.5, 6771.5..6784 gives -0.6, 7.68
